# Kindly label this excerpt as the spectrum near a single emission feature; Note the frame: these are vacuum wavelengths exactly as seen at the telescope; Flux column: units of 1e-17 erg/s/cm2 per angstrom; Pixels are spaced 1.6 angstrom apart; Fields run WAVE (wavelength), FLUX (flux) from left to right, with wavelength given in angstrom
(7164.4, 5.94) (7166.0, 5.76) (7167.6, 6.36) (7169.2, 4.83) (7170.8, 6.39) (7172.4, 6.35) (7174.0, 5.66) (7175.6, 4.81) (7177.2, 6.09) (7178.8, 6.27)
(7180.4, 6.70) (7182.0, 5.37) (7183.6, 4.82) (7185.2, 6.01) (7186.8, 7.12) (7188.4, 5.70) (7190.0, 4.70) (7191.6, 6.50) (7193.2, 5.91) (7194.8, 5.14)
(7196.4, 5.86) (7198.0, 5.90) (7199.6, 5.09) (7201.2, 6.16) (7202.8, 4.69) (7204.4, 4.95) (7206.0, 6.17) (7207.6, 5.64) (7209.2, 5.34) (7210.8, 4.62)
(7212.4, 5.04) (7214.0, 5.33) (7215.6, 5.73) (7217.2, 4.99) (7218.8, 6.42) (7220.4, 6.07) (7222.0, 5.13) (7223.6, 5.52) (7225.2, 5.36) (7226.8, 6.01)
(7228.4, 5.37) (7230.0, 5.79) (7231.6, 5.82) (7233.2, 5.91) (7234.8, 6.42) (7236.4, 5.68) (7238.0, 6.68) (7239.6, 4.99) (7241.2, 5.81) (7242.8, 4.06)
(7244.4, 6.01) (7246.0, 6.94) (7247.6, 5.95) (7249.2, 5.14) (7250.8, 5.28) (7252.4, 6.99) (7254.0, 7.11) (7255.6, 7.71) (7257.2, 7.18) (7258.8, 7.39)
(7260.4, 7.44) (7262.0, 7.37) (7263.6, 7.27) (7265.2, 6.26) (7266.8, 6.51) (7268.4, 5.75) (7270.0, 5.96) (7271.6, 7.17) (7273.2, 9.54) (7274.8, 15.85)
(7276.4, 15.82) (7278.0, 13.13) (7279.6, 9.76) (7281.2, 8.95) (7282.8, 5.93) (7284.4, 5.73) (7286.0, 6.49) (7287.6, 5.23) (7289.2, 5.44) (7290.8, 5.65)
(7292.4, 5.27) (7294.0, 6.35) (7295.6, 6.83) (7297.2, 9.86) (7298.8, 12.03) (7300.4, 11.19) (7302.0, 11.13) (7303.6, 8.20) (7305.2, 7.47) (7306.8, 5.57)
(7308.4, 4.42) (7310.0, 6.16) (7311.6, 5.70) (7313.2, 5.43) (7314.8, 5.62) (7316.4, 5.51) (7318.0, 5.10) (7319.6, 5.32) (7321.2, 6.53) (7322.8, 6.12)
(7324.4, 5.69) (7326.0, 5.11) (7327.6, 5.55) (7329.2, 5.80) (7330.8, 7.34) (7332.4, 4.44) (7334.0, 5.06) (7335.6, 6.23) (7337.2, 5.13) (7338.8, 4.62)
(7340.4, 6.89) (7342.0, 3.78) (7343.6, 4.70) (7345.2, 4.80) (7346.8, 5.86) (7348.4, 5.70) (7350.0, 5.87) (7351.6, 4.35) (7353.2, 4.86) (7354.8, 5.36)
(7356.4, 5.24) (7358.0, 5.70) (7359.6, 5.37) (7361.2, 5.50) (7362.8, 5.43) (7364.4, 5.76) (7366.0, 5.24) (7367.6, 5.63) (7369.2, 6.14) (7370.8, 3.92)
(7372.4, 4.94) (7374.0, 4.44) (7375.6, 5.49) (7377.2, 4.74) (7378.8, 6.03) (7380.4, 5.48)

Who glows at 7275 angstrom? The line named H-alpha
